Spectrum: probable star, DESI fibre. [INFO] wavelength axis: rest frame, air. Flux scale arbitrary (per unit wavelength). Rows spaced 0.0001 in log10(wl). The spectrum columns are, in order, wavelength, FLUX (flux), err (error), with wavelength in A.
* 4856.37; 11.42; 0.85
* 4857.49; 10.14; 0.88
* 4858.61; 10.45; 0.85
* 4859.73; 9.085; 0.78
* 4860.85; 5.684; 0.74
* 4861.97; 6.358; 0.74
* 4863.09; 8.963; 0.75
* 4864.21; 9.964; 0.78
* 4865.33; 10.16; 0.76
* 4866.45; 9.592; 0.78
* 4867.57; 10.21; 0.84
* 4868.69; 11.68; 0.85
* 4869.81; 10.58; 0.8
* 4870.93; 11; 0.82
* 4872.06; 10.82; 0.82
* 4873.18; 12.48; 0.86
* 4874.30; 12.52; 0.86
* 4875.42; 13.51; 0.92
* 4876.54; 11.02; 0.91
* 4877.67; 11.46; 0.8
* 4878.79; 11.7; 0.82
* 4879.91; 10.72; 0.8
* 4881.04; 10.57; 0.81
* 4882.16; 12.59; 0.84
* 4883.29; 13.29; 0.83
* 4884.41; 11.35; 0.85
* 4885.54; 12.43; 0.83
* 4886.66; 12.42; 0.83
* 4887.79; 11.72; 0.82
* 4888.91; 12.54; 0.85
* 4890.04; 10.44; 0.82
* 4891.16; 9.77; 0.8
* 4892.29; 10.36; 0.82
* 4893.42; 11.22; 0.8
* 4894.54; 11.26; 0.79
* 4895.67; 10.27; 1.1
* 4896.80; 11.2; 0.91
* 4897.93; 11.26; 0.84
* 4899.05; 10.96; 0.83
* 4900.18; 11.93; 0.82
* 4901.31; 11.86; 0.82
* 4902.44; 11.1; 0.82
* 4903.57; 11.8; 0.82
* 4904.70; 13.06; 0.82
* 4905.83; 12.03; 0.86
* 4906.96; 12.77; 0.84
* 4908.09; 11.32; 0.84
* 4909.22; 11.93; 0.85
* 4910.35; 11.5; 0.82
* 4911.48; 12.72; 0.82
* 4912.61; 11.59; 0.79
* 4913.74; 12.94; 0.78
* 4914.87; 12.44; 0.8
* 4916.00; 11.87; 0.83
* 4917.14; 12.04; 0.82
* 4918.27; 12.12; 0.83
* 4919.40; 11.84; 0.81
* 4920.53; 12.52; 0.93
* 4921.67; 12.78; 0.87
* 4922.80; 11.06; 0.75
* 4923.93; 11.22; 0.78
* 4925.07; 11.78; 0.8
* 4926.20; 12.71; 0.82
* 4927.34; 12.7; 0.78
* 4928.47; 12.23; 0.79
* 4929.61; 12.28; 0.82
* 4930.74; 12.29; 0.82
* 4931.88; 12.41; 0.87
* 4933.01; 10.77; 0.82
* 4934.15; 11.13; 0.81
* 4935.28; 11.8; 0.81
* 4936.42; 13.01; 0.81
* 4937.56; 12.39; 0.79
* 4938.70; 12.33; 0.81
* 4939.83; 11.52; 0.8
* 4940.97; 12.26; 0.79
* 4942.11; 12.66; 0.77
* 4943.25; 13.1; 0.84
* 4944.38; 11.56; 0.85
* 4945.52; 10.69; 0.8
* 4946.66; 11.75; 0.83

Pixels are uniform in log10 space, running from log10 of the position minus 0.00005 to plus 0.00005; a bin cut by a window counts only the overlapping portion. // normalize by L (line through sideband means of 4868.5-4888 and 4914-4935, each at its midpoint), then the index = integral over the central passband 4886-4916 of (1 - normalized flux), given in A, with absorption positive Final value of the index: 0.6 A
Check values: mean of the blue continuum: 11.8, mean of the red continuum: 12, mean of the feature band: 11.6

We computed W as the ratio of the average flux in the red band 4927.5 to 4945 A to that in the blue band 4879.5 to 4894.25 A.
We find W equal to 1.06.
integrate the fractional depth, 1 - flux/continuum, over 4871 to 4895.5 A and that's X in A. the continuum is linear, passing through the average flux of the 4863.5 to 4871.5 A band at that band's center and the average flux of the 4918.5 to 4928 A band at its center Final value -1.6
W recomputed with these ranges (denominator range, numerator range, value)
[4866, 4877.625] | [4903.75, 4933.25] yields 1.07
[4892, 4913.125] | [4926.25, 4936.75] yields 1.04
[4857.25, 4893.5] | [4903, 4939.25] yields 1.12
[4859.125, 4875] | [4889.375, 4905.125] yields 1.12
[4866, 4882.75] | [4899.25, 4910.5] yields 1.05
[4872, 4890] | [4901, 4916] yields 1.01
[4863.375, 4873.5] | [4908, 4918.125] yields 1.14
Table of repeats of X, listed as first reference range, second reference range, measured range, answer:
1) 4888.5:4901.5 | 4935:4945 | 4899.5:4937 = -1.1 A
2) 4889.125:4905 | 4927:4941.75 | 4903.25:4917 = -0.8 A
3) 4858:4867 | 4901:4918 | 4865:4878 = -2.5 A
